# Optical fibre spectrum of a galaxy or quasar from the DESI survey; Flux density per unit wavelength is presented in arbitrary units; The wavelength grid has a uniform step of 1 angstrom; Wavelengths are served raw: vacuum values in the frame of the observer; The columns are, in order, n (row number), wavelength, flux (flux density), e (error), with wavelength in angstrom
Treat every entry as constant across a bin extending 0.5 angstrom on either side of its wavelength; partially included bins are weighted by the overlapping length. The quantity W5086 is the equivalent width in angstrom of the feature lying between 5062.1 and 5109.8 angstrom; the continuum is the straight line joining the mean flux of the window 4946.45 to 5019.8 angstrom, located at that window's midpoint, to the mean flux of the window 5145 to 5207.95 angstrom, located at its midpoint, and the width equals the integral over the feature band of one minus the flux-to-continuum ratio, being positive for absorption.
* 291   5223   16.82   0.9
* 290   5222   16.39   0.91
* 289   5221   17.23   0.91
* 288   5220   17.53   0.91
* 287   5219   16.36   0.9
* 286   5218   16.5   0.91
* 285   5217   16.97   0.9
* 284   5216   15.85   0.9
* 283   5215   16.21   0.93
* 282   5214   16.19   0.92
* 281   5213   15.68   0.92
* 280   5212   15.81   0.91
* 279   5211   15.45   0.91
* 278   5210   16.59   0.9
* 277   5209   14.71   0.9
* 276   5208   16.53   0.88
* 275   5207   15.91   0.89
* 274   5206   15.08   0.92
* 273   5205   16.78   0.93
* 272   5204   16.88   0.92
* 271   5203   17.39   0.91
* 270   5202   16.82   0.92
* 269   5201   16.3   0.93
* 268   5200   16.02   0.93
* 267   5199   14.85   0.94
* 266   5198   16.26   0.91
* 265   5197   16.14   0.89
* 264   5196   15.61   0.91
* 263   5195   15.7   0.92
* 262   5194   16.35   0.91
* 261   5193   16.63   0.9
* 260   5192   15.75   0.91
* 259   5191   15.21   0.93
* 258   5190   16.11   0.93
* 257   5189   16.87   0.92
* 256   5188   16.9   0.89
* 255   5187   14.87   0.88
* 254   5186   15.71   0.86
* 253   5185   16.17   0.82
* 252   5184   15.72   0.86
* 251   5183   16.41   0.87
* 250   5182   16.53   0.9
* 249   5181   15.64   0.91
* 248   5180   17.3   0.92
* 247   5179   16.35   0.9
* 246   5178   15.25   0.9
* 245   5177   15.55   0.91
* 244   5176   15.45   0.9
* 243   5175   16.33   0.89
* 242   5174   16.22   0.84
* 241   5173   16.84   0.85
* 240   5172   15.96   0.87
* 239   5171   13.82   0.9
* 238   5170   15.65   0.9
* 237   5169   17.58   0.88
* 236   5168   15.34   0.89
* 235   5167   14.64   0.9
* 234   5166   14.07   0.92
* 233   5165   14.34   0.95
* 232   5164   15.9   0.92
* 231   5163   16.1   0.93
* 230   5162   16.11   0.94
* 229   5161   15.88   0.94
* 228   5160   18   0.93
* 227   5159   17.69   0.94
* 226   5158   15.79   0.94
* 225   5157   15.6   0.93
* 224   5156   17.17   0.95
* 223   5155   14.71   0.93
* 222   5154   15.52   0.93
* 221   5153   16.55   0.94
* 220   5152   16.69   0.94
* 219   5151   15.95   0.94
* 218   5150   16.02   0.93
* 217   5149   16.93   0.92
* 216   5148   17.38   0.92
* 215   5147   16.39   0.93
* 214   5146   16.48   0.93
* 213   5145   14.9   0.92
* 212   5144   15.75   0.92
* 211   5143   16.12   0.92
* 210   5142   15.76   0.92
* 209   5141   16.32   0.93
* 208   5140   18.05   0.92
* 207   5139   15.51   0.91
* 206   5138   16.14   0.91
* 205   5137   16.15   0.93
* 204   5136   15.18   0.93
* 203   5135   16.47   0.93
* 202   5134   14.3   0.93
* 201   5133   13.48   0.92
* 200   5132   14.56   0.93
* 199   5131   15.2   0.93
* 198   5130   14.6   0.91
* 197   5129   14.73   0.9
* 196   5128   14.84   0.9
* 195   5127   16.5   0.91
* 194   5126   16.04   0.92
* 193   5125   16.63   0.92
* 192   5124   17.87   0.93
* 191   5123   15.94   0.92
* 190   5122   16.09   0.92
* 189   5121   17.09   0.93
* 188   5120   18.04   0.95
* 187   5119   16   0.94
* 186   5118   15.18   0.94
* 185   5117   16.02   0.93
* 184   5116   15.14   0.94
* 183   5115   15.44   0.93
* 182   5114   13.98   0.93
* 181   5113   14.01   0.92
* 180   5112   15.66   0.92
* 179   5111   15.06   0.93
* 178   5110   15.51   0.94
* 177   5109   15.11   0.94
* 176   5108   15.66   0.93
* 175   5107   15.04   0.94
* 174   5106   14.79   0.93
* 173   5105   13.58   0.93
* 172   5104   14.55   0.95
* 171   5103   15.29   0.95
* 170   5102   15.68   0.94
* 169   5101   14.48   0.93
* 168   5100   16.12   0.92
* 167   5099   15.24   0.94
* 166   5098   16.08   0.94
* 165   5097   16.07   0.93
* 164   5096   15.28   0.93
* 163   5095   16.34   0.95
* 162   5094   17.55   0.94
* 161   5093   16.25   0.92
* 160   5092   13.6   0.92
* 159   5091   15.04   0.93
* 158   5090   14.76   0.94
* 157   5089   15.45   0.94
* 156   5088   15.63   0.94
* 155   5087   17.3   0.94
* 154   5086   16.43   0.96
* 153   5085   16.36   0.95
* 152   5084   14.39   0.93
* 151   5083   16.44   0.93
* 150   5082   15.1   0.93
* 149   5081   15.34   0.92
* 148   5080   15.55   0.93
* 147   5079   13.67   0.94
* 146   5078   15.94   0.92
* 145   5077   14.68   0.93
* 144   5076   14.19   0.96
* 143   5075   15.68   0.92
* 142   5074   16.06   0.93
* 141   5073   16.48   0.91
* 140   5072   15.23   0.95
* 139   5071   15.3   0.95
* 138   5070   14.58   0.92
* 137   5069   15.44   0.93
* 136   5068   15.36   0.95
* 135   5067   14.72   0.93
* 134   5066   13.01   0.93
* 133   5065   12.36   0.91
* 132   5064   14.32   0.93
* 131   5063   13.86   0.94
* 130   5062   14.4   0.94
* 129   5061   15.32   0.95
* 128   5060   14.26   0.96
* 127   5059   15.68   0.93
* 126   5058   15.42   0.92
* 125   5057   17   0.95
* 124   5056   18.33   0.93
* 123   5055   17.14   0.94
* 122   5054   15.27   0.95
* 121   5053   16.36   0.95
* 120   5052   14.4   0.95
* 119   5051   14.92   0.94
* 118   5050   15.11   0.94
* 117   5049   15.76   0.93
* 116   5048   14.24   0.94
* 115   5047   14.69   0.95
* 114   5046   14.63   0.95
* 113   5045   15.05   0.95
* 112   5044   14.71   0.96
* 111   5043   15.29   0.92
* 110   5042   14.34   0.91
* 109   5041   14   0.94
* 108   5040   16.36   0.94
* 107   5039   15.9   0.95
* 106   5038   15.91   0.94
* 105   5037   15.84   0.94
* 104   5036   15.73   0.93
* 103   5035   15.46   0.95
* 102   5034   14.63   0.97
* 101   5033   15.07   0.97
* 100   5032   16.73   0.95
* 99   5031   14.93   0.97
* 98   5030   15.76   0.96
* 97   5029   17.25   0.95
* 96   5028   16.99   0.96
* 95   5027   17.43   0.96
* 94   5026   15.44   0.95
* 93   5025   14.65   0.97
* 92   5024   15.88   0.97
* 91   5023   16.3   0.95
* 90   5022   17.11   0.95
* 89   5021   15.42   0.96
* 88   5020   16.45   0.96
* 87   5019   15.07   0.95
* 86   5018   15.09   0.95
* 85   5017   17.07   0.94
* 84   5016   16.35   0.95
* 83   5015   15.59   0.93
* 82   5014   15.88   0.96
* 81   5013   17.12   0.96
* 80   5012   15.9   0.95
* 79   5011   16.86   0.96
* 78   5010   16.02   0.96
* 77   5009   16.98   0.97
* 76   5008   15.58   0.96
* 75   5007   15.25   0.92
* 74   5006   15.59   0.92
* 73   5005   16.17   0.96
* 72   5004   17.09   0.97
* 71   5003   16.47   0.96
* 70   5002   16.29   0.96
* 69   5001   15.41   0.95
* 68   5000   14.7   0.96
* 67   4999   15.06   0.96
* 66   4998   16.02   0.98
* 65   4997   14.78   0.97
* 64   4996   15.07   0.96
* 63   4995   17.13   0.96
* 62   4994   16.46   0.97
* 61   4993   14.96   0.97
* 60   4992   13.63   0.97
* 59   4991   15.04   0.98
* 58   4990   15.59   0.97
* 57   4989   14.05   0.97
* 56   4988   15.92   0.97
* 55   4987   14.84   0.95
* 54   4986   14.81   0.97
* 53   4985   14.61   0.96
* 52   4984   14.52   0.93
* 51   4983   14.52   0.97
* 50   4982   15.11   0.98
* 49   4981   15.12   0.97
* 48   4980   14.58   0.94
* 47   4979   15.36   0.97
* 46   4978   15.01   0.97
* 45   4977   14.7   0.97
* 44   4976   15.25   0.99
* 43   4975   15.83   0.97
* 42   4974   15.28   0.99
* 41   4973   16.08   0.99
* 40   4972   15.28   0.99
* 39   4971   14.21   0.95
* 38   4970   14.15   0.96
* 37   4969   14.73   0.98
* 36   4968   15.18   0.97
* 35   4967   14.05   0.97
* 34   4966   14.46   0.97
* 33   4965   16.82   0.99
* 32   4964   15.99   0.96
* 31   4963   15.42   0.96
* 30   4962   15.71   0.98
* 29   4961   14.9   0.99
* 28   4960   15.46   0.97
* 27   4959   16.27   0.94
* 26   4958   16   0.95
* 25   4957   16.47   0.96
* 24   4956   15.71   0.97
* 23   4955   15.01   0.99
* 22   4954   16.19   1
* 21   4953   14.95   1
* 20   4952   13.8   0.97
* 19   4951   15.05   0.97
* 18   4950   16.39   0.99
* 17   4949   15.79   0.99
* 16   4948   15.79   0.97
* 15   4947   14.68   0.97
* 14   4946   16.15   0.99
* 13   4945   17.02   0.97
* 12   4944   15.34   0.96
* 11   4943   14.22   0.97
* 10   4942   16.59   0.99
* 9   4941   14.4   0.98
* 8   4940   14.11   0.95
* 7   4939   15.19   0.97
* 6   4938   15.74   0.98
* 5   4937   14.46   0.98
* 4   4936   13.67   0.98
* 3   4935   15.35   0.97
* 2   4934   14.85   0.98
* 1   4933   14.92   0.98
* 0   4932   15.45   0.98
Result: 1.7 angstrom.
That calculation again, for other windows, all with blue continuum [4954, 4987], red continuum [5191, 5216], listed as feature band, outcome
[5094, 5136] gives 0.68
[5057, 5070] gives 0.78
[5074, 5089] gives 0.11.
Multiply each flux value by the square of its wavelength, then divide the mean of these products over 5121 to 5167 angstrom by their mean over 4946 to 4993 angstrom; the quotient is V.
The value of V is 1.12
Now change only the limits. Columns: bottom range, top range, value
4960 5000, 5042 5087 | 1.04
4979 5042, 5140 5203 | 1.09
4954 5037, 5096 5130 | 1.05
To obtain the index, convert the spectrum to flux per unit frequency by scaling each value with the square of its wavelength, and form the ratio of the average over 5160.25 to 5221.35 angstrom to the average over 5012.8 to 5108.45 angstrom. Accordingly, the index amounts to 1.1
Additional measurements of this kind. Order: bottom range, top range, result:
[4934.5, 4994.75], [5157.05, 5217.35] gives 1.15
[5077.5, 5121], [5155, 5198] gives 1.06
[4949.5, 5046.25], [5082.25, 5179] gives 1.07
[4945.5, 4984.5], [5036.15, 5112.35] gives 1.05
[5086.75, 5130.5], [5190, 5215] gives 1.07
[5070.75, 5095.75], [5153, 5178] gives 1.05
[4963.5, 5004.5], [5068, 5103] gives 1.06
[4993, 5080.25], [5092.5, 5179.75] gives 1.06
